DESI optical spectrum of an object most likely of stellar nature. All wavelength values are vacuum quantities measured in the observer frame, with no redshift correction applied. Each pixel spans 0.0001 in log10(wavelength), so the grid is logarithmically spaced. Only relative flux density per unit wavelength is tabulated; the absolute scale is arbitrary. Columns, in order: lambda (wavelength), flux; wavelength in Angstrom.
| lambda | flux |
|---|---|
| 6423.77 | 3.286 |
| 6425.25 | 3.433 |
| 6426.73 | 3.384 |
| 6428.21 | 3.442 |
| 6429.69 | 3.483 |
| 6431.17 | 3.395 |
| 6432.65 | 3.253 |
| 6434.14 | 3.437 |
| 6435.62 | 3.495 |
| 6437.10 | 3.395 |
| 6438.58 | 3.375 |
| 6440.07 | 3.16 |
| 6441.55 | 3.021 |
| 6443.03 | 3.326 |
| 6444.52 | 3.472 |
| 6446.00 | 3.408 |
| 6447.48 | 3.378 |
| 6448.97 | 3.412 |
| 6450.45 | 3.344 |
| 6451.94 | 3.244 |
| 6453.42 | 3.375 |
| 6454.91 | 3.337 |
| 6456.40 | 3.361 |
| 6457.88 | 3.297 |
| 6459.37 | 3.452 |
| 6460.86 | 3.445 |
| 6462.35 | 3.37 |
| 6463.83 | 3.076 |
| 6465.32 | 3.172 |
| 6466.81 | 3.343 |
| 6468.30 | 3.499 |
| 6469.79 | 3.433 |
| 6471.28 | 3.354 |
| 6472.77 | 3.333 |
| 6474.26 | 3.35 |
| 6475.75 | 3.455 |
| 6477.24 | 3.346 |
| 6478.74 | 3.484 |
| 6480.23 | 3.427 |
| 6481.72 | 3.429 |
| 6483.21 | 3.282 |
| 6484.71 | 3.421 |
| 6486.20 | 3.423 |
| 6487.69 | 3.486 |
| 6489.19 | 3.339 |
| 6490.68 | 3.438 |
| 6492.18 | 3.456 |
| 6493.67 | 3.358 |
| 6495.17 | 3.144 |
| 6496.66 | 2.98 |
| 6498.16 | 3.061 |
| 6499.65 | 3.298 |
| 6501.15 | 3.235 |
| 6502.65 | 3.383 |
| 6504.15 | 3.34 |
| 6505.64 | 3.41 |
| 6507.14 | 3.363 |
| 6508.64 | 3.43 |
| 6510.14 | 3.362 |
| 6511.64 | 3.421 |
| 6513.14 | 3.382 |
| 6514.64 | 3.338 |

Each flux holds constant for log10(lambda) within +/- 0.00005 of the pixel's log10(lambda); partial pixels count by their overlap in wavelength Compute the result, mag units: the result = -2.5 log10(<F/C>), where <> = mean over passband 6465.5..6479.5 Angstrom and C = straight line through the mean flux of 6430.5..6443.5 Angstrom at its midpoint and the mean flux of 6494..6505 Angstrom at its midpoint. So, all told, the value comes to -0.04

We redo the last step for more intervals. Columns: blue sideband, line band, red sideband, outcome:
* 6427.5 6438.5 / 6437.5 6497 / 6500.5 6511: 0.01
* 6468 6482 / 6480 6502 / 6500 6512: 0.02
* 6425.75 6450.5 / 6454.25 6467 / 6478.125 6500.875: 0.01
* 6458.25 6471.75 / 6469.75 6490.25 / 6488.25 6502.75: -0.03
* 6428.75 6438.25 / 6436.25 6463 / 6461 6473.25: 0.01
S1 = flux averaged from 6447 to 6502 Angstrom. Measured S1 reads 3.34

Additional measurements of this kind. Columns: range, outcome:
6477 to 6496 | 3.39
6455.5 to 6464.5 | 3.34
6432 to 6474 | 3.34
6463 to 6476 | 3.33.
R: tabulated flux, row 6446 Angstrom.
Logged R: 3.408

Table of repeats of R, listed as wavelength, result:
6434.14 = 3.437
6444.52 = 3.472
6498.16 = 3.061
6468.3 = 3.499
